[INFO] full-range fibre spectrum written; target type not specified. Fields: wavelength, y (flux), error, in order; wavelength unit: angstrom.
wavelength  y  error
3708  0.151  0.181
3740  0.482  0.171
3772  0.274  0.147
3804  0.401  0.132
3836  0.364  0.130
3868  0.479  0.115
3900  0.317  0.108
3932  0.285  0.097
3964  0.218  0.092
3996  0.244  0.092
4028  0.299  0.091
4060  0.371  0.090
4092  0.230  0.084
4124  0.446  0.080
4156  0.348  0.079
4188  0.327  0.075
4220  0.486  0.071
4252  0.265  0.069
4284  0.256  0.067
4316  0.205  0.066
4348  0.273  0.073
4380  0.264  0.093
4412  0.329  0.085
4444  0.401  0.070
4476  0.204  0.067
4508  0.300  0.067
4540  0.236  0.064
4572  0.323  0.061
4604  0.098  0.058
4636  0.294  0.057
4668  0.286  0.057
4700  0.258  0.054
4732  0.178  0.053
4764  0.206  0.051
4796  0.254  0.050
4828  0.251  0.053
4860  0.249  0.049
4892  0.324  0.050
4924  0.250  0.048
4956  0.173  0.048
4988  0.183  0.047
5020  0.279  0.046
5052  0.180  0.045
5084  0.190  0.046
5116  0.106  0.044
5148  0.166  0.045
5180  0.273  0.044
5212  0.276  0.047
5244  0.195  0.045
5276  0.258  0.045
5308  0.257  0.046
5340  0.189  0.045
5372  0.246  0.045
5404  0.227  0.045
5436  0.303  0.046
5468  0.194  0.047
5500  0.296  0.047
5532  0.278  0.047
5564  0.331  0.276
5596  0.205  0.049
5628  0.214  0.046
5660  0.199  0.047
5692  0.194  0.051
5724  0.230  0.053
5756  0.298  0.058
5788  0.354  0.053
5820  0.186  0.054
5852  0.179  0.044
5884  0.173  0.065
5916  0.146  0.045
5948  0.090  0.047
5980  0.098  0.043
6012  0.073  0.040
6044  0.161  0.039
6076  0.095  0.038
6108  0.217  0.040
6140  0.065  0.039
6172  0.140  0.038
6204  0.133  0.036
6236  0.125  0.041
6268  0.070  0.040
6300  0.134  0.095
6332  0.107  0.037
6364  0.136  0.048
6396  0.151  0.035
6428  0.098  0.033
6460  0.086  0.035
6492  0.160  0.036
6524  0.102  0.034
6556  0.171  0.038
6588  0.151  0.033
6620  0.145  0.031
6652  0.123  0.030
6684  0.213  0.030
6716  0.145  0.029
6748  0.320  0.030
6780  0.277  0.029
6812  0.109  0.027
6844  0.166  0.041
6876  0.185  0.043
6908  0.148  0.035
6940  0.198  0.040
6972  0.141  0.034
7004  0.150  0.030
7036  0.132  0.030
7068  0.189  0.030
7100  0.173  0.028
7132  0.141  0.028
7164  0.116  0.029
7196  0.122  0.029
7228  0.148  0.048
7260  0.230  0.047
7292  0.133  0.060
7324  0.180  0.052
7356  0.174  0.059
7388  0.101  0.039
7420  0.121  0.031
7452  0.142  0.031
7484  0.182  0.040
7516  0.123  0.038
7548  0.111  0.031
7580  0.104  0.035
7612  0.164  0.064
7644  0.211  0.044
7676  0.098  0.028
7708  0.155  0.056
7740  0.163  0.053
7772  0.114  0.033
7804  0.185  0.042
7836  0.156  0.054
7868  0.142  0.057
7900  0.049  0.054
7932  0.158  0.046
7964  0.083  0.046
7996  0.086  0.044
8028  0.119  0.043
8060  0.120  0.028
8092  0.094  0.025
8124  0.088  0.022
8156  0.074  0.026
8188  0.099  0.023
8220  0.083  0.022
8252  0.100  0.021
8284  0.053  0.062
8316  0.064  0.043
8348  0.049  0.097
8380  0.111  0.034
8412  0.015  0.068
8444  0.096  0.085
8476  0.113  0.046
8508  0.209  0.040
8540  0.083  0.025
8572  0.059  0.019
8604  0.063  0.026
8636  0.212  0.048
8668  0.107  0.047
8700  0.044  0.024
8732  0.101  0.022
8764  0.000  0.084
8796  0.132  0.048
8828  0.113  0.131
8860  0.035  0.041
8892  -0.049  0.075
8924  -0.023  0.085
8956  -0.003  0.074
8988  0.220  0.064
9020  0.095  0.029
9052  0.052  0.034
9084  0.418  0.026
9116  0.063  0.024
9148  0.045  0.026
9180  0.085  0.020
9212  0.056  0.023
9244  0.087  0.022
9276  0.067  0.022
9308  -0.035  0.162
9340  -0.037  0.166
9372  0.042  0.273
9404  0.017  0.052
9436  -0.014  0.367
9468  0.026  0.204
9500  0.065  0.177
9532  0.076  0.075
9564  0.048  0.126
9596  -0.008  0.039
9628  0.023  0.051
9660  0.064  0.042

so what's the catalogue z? 0.814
